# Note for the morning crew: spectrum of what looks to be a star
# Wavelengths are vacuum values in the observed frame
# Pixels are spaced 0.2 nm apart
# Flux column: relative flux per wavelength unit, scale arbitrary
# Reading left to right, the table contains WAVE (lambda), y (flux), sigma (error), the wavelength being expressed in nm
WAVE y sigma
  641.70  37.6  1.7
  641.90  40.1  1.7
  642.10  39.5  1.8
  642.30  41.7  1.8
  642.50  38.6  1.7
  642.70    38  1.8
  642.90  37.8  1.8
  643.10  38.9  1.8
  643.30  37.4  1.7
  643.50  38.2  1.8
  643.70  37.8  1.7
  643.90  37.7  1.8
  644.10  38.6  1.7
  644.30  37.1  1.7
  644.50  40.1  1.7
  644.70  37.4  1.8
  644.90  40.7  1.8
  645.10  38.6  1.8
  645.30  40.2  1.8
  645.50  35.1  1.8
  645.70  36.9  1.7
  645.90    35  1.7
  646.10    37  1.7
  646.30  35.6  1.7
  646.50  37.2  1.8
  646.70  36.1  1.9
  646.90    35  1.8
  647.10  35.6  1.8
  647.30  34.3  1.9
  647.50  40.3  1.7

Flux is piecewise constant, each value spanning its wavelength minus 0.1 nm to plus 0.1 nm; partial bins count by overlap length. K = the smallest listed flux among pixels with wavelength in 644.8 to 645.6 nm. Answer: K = 35.1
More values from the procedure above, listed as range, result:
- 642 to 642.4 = 39.5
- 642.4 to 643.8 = 37.4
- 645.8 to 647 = 35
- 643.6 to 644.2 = 37.7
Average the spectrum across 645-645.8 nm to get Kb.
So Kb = 37.7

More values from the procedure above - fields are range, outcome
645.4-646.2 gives 36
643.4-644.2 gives 38.1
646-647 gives 36.2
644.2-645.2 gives 38.8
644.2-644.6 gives 38.6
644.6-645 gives 39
